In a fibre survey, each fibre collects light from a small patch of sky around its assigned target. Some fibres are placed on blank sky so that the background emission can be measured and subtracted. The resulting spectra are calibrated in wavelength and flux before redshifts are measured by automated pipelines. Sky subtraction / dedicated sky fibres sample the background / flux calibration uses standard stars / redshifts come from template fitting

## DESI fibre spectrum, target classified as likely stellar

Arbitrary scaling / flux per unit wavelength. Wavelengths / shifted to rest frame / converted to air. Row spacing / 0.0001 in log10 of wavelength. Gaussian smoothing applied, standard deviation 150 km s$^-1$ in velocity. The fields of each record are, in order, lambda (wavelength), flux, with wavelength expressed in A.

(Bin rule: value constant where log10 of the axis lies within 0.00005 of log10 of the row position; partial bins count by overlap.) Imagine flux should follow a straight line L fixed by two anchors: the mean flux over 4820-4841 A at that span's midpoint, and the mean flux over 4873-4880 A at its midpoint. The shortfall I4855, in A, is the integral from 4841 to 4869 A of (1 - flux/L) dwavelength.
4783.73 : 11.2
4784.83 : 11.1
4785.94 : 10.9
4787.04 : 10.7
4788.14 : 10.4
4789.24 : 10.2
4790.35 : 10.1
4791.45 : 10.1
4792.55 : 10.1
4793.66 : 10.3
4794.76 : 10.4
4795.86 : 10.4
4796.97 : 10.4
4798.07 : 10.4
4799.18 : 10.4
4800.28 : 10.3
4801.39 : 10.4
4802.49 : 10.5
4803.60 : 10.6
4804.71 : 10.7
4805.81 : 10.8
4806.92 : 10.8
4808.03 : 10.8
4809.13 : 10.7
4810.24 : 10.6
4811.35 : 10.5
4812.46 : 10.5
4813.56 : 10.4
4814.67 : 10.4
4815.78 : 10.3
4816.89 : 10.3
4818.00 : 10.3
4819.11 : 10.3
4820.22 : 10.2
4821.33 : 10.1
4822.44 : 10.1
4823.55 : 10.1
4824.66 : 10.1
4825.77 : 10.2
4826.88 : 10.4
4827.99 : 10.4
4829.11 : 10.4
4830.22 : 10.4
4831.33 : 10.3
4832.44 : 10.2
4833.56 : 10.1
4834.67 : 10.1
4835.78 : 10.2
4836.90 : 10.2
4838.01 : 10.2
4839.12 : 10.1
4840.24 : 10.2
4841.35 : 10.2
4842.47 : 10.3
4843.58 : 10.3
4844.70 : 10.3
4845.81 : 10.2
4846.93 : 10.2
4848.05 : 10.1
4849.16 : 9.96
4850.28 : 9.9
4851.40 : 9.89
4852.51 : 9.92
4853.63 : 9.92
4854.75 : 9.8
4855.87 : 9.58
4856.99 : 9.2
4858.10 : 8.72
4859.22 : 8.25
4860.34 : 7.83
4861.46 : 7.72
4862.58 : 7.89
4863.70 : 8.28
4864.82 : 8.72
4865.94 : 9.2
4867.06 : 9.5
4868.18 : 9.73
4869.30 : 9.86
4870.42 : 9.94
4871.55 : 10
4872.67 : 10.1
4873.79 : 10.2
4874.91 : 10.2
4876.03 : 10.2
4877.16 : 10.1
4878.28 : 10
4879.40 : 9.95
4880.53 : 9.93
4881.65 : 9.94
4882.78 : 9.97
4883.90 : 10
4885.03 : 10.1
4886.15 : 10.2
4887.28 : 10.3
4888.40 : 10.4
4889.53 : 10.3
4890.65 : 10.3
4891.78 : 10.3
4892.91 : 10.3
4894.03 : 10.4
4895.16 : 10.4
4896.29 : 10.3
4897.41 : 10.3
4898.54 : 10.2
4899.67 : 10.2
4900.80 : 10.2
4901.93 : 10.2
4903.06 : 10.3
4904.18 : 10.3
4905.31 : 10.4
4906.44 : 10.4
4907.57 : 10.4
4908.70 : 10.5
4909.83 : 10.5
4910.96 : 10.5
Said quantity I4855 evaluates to 2.0 A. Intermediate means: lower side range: 10.2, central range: 9.42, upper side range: 10.1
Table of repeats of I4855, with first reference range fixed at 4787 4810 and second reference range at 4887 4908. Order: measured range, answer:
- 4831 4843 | 0.2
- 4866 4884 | 0.7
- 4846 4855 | 0.3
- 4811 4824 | 0.2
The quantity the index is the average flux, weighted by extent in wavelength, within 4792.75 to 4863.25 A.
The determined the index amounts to 10.1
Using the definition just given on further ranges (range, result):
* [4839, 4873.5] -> 9.54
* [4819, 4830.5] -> 10.2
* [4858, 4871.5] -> 8.85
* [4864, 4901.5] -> 10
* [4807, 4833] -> 10.4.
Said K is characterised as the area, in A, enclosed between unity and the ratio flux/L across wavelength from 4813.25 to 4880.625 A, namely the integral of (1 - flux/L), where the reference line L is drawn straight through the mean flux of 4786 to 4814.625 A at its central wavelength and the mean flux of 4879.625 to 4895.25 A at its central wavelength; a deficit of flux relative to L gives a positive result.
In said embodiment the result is 3.0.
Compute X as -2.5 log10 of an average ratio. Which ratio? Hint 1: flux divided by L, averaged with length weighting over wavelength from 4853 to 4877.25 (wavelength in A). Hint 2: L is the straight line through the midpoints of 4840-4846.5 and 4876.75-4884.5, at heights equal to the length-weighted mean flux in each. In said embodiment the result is 0.09 mag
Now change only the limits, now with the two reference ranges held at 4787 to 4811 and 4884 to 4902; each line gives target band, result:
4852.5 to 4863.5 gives 0.17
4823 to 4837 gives 0.02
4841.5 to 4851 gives 0.02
